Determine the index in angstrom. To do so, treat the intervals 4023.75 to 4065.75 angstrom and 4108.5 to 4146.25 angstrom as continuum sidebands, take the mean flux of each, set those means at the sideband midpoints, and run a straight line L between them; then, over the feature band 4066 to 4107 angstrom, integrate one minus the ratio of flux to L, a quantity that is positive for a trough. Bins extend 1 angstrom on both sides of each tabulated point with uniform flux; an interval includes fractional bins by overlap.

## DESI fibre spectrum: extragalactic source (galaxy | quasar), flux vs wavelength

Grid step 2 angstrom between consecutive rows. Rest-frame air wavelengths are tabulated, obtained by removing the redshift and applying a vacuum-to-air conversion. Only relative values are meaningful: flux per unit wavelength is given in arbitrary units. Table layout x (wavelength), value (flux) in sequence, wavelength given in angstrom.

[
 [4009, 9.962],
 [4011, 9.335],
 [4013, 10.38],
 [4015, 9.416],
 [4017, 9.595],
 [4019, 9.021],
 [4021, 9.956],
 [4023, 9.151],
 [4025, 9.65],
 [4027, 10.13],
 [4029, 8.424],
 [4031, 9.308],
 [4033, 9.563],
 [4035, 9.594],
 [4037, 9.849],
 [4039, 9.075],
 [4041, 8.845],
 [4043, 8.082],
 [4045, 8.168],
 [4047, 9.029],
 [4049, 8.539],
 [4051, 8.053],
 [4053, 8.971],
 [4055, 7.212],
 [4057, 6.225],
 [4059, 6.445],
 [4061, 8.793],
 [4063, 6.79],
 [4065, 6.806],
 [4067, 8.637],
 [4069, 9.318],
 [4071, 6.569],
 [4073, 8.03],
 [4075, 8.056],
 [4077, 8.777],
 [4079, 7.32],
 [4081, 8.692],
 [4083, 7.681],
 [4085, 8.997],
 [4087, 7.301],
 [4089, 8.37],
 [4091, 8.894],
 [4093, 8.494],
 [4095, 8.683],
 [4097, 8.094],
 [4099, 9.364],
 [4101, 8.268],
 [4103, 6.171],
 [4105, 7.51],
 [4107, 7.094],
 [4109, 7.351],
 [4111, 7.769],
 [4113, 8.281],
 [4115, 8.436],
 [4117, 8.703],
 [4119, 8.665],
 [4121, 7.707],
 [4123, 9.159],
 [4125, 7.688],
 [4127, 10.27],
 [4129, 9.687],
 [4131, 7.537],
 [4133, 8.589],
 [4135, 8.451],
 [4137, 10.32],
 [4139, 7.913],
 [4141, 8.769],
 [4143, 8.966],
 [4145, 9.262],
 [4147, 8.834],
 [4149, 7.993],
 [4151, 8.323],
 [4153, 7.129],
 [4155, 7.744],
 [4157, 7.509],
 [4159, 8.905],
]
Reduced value 2.0 angstrom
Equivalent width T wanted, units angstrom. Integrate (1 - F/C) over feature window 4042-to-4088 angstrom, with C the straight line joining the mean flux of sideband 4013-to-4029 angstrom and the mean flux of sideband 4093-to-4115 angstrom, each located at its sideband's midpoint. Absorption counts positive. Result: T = 3.9 angstrom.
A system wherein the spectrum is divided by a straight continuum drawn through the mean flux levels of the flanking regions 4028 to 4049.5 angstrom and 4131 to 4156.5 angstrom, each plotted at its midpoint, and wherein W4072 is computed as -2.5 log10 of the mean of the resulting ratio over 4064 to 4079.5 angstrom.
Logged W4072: 0.110 mag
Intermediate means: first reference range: 8.96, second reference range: 8.47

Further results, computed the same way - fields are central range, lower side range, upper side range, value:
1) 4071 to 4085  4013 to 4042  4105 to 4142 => 0.11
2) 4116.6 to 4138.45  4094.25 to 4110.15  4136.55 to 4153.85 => -0.07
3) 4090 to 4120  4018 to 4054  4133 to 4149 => 0.10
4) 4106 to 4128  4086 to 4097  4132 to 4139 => 0.05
